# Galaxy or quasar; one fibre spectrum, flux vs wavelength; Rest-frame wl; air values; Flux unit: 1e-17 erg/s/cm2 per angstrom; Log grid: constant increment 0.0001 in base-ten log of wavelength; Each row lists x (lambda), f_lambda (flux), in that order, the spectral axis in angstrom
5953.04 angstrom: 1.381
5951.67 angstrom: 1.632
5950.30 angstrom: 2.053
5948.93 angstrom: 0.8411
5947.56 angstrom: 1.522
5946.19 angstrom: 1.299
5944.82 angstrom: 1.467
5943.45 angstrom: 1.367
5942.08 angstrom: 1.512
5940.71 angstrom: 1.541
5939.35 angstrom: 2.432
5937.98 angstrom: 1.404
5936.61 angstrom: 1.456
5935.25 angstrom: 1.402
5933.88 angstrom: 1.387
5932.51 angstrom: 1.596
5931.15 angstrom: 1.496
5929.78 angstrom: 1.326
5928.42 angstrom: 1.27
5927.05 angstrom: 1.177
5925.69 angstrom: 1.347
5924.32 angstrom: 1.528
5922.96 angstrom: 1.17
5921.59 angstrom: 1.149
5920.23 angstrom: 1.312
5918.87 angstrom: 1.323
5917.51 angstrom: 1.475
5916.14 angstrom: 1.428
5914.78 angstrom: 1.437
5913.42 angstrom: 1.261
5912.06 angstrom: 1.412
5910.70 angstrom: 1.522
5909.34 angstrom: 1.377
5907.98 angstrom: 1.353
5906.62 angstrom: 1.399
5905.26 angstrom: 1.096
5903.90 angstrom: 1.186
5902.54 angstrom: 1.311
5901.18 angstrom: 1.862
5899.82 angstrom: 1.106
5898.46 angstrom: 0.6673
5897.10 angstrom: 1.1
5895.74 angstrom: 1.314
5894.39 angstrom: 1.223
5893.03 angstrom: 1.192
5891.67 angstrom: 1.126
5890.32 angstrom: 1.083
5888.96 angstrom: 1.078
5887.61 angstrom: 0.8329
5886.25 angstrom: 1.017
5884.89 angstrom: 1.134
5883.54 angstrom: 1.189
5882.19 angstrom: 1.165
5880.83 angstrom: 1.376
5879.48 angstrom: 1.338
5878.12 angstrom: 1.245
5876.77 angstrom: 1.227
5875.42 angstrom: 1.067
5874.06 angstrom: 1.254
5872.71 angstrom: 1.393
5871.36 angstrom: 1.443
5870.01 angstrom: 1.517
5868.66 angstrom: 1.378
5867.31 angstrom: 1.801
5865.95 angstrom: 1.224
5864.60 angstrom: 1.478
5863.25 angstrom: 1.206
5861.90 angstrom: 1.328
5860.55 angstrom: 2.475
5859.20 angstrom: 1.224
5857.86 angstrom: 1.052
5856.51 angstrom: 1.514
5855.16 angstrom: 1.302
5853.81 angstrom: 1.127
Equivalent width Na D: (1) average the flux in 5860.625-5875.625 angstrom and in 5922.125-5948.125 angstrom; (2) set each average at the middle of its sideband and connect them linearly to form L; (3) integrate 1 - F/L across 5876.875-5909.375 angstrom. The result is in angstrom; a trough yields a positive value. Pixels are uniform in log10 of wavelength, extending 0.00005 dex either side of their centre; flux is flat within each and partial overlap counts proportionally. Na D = 5.4 angstrom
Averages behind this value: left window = 1.42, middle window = 1.2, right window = 1.46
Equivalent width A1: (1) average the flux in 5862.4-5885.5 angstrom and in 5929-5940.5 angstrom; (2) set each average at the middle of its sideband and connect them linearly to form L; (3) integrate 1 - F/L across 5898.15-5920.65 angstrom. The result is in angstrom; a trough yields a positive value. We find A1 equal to 1.9 angstrom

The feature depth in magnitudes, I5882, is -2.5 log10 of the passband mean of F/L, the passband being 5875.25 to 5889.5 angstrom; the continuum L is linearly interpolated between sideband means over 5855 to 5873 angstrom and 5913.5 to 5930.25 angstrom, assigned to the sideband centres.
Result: 0.22 mag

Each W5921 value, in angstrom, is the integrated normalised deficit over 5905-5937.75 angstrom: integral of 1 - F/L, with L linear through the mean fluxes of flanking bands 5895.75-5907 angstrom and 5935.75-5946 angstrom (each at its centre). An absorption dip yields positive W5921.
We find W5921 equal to 0.7 angstrom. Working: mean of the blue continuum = 1.22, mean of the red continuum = 1.58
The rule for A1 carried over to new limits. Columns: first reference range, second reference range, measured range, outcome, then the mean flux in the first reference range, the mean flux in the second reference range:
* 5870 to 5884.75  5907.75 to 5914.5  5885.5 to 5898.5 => 2.39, 1.28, 1.39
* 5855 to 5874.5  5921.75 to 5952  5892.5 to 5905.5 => 2.16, 1.45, 1.46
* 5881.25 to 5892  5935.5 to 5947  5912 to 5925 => 0.10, 1.08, 1.55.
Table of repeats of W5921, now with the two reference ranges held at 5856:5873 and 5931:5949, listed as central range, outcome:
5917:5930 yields 1.6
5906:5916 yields 0.6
